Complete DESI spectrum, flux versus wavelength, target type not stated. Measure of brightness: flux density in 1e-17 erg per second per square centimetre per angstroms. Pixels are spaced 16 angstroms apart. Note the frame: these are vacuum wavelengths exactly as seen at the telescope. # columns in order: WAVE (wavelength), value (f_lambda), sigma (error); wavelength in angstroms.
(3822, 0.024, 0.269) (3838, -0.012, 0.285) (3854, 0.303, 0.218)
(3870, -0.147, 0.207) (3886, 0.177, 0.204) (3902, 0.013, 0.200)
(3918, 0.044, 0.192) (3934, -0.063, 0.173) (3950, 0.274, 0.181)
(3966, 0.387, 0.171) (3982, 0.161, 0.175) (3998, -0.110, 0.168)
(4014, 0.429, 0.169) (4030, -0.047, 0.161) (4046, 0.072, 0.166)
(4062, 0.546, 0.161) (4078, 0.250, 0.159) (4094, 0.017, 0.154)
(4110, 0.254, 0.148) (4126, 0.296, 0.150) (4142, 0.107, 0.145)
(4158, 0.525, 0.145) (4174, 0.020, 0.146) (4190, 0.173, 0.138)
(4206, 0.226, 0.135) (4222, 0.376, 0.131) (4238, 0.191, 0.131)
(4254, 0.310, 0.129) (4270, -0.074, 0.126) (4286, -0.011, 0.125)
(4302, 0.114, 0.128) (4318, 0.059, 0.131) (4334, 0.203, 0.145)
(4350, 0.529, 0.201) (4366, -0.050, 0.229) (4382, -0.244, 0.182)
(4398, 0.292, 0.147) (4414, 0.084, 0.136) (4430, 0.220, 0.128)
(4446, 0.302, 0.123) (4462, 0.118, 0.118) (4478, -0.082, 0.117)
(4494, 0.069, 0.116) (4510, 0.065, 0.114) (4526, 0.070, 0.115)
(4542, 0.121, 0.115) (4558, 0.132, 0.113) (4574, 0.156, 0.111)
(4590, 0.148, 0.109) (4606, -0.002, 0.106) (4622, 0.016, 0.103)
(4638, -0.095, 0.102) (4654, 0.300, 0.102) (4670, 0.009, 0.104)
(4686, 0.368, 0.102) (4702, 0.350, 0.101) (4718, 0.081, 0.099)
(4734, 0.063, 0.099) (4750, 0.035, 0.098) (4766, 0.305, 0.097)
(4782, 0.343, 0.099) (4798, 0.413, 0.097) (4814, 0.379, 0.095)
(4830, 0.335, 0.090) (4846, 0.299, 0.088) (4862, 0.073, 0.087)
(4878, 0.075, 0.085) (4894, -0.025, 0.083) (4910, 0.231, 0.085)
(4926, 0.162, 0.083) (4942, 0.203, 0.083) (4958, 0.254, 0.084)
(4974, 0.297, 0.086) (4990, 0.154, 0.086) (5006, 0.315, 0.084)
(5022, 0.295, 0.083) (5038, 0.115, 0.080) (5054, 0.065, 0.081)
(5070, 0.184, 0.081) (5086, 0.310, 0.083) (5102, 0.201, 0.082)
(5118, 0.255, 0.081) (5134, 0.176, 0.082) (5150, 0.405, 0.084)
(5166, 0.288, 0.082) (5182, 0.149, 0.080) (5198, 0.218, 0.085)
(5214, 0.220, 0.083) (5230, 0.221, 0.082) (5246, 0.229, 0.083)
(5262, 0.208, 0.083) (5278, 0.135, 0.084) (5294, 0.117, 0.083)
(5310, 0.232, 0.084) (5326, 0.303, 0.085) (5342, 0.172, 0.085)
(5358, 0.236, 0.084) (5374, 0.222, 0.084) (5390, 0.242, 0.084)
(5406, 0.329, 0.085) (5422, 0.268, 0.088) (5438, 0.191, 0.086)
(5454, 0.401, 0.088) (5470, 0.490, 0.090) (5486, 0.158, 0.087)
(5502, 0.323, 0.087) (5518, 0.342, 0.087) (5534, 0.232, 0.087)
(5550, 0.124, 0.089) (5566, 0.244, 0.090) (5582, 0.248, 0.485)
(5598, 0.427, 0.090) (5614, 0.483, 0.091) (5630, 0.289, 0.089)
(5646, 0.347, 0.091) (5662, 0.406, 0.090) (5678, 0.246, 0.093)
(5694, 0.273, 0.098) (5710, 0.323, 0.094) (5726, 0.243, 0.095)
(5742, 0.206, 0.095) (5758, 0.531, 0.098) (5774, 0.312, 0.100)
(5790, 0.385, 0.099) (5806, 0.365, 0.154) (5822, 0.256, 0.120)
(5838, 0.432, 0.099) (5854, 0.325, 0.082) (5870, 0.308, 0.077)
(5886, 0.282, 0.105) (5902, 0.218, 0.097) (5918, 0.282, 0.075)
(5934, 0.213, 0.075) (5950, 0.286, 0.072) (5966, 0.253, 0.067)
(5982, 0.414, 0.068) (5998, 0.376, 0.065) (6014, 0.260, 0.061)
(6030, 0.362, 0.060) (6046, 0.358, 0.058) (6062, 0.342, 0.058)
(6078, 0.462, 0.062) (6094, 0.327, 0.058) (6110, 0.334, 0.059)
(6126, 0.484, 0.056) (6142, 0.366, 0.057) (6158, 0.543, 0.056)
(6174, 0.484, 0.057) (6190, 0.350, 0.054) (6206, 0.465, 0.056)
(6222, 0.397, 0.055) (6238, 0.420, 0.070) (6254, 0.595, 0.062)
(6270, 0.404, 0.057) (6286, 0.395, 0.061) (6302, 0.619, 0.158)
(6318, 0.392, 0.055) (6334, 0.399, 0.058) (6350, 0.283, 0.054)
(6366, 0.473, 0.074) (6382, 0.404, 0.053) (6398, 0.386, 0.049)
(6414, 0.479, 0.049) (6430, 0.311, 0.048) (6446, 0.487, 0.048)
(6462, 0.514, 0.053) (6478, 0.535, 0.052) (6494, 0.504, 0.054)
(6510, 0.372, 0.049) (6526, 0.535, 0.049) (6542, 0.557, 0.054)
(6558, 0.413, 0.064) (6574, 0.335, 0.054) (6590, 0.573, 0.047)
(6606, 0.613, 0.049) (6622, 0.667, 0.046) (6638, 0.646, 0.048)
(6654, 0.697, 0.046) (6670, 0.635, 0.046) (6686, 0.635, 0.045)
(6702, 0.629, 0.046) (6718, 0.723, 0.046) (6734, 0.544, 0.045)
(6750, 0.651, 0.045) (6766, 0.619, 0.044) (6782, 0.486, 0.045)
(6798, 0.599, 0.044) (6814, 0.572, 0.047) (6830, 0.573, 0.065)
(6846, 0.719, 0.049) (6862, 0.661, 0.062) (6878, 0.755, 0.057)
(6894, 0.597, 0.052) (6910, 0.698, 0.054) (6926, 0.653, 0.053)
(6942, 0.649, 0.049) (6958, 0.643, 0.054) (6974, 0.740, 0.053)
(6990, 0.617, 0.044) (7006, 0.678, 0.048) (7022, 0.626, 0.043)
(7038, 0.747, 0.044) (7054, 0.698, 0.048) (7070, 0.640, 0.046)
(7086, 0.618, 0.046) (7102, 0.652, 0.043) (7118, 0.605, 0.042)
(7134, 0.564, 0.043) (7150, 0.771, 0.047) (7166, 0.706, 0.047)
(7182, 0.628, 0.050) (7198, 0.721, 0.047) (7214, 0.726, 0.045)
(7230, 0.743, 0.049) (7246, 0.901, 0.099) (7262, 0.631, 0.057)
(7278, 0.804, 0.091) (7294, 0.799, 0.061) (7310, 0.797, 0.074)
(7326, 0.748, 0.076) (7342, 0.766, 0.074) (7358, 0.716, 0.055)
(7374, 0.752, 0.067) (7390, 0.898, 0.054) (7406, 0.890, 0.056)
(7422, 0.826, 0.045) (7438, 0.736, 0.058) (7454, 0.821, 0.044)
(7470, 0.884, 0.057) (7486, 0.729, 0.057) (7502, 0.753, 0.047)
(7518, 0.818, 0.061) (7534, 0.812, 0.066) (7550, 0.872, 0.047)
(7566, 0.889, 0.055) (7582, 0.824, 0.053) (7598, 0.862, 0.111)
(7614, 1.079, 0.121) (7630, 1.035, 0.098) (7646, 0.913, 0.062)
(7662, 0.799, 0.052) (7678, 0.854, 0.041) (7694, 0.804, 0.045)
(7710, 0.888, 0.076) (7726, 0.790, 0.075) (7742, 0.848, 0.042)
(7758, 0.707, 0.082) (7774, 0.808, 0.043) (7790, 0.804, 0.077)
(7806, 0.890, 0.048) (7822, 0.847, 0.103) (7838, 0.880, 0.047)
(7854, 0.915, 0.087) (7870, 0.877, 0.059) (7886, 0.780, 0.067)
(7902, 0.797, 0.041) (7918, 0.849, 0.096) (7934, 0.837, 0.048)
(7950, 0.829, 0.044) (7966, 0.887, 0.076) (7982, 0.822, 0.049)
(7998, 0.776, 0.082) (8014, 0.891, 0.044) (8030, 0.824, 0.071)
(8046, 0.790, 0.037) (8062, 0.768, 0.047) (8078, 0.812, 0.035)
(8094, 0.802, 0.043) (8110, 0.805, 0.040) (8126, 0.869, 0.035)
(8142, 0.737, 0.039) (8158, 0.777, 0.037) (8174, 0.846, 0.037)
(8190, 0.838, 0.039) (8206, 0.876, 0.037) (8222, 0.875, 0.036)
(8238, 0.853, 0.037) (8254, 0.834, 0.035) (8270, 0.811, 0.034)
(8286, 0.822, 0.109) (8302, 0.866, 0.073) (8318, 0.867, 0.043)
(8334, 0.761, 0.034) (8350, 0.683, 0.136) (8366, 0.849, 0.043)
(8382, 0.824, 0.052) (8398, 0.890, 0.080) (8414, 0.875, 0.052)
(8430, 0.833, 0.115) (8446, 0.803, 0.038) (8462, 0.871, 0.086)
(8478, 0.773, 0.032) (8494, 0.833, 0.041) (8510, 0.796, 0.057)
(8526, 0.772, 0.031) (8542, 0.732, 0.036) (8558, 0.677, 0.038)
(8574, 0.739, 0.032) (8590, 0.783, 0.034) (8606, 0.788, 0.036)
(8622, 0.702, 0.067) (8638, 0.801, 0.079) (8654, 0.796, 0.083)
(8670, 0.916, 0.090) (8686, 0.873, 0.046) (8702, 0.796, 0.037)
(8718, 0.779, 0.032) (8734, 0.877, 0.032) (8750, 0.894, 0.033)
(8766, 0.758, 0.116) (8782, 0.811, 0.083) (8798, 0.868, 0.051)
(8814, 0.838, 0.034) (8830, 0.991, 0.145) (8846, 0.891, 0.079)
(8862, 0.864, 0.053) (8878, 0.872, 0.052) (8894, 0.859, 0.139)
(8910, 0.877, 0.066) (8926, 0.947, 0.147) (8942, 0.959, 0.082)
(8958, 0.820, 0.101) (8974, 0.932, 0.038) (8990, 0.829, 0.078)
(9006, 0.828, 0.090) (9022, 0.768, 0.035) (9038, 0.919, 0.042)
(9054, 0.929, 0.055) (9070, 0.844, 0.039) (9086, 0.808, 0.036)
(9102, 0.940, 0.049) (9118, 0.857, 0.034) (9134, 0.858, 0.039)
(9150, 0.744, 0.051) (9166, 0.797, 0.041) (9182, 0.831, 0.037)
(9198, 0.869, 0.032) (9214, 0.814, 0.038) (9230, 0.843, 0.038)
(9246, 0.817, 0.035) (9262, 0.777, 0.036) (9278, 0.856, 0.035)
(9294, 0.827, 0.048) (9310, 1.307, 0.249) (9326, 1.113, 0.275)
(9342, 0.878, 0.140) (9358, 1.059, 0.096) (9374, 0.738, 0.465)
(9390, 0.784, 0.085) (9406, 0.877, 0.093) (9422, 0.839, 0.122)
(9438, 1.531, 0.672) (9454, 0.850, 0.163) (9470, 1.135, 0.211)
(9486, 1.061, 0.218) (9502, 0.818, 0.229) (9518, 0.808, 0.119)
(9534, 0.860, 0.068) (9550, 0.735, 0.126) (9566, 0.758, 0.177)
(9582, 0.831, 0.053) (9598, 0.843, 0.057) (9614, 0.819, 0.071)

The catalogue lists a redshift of 0.65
